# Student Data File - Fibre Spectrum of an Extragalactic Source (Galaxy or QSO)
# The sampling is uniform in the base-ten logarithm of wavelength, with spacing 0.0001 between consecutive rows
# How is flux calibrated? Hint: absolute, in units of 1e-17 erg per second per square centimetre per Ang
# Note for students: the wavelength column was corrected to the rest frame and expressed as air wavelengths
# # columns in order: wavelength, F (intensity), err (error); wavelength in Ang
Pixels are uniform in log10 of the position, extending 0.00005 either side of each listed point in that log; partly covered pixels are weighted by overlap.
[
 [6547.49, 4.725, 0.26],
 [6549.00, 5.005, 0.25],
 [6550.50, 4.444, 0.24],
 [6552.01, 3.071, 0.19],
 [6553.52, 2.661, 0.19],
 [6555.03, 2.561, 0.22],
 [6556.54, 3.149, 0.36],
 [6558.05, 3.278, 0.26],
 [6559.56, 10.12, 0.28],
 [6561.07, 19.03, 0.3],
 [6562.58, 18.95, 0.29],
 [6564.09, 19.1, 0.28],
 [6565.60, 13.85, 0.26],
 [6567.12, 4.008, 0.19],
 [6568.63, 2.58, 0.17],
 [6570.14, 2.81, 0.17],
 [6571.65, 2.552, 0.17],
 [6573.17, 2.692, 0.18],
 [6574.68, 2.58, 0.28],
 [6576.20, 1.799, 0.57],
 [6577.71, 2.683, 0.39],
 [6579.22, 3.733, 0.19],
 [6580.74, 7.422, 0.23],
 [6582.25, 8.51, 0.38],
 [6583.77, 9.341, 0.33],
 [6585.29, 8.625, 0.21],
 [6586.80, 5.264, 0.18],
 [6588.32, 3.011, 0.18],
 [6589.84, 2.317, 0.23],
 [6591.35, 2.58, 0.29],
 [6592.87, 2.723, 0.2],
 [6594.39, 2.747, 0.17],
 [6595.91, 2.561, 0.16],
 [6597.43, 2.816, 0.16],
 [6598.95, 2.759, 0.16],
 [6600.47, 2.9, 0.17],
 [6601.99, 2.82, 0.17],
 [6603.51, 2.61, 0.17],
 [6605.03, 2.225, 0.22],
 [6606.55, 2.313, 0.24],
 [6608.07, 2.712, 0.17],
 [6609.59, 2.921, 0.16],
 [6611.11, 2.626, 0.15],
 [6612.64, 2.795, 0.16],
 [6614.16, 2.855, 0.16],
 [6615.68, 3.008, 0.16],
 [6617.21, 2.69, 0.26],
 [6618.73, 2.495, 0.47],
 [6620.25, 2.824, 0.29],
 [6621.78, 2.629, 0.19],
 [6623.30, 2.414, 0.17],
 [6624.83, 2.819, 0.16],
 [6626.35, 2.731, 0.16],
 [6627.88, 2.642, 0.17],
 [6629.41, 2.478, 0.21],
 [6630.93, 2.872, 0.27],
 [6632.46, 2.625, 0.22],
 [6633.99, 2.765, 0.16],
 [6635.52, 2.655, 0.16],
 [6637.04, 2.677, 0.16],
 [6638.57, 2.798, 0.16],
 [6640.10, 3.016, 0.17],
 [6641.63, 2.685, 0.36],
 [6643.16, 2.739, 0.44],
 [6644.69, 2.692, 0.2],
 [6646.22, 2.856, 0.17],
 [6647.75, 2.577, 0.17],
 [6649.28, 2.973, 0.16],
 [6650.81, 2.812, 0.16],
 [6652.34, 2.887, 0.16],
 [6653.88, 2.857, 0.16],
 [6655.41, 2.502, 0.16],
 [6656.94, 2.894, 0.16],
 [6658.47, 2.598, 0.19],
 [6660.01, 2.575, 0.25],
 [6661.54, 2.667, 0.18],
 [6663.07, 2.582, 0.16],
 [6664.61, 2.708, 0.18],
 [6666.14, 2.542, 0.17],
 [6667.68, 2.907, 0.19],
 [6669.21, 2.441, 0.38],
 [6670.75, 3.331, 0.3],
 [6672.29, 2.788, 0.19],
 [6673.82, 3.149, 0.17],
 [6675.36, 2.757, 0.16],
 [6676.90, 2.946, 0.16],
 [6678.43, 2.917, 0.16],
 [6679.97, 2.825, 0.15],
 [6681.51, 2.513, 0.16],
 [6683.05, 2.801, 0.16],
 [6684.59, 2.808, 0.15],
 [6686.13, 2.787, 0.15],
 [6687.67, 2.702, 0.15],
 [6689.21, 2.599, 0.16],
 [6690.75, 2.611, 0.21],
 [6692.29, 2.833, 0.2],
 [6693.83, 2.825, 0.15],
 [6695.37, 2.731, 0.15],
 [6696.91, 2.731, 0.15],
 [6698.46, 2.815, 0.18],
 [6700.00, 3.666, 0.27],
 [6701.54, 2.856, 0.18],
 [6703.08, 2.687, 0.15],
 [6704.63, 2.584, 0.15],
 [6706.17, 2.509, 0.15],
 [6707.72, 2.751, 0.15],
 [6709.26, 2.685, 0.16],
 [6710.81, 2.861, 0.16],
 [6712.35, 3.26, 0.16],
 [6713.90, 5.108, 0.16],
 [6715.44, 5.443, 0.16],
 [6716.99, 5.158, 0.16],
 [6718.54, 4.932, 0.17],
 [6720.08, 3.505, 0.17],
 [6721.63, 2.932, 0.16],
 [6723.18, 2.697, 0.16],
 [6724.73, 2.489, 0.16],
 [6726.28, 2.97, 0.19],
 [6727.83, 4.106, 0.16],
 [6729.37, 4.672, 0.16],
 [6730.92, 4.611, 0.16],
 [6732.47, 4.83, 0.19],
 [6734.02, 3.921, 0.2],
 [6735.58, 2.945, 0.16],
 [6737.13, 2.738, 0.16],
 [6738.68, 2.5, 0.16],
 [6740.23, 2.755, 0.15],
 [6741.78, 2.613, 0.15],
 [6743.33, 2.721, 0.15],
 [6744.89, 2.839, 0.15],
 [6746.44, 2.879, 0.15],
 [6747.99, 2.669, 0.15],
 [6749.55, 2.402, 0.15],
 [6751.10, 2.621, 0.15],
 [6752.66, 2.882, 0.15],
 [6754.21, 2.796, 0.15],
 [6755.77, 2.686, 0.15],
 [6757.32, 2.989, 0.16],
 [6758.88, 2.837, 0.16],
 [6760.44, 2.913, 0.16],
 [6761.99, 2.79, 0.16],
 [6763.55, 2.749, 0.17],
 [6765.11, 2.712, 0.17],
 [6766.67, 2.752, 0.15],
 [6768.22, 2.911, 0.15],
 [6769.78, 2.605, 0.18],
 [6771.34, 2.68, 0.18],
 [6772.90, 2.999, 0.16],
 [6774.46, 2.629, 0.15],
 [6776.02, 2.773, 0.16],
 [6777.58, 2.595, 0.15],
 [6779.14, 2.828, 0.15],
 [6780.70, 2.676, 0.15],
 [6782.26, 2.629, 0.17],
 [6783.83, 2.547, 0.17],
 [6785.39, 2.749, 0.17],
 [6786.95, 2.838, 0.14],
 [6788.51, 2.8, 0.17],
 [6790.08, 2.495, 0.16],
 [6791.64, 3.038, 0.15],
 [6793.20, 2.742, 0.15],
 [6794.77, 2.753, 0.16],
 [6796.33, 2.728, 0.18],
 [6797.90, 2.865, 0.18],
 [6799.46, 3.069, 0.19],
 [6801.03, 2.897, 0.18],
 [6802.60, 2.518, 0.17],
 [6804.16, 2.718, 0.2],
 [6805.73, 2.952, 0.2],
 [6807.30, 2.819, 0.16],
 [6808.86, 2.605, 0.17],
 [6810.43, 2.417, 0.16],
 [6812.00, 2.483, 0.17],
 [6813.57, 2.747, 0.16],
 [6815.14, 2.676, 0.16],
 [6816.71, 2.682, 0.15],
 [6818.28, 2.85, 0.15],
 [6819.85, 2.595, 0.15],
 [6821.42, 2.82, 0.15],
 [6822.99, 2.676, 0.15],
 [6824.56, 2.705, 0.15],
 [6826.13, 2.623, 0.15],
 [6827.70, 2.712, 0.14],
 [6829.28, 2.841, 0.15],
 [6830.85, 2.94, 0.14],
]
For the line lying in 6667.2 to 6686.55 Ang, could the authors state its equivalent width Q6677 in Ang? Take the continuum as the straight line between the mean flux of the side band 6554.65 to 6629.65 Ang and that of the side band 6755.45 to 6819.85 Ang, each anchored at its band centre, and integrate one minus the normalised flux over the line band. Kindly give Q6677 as 4.9 Ang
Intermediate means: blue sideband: 4.61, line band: 2.84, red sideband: 2.75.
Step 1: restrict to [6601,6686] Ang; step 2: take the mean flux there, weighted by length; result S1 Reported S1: 2.73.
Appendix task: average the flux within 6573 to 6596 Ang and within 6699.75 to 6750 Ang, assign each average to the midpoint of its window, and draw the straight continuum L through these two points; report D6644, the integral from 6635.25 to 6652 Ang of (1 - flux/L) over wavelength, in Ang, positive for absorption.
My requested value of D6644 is 4.95 Ang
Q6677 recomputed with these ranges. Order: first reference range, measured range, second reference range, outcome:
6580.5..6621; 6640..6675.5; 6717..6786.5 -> 6.4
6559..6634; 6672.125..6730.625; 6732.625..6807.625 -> 5.0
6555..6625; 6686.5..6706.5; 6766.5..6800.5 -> 4.7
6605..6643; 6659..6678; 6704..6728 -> 1.9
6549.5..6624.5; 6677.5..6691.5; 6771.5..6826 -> 3.9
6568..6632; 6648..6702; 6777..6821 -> 5.0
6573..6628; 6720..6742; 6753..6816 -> -3.2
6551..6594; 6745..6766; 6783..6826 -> 4.1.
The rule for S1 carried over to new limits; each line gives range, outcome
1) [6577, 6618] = 3.69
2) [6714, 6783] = 3.14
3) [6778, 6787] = 2.7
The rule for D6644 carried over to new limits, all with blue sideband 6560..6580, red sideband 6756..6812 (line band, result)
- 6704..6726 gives 3.98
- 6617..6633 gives 9.20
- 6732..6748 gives 3.05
